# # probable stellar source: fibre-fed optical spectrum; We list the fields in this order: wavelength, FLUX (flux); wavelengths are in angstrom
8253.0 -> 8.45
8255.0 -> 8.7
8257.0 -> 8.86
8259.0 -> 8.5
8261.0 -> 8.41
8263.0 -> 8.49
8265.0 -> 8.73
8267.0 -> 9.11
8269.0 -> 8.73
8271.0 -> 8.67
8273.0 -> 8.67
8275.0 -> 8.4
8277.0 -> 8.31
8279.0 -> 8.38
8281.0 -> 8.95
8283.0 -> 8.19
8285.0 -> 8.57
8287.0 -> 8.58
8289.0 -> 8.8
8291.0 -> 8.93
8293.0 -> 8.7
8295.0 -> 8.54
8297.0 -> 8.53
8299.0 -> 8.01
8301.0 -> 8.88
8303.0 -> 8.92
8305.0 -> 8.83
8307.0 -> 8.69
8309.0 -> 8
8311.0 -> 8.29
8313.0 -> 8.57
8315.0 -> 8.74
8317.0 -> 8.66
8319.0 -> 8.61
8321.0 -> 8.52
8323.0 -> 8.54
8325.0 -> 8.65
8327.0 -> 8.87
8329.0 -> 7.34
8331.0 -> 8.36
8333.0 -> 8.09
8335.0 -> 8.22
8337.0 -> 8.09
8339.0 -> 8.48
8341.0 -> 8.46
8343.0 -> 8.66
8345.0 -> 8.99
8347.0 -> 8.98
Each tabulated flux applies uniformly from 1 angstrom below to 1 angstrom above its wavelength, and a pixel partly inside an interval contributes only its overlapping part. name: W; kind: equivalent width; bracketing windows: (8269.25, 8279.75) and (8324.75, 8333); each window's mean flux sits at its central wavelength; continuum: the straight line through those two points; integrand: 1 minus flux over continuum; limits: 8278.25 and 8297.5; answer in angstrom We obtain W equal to -0.4 angstrom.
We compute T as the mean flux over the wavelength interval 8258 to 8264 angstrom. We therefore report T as 8.47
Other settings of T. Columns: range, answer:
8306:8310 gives 8.34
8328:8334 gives 7.93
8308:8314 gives 8.29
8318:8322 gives 8.56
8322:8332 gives 8.35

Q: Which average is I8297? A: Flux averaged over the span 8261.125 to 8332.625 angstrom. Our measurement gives 8.56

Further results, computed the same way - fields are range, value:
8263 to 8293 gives 8.64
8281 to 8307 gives 8.64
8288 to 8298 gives 8.7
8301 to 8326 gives 8.6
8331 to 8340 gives 8.24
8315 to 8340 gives 8.38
